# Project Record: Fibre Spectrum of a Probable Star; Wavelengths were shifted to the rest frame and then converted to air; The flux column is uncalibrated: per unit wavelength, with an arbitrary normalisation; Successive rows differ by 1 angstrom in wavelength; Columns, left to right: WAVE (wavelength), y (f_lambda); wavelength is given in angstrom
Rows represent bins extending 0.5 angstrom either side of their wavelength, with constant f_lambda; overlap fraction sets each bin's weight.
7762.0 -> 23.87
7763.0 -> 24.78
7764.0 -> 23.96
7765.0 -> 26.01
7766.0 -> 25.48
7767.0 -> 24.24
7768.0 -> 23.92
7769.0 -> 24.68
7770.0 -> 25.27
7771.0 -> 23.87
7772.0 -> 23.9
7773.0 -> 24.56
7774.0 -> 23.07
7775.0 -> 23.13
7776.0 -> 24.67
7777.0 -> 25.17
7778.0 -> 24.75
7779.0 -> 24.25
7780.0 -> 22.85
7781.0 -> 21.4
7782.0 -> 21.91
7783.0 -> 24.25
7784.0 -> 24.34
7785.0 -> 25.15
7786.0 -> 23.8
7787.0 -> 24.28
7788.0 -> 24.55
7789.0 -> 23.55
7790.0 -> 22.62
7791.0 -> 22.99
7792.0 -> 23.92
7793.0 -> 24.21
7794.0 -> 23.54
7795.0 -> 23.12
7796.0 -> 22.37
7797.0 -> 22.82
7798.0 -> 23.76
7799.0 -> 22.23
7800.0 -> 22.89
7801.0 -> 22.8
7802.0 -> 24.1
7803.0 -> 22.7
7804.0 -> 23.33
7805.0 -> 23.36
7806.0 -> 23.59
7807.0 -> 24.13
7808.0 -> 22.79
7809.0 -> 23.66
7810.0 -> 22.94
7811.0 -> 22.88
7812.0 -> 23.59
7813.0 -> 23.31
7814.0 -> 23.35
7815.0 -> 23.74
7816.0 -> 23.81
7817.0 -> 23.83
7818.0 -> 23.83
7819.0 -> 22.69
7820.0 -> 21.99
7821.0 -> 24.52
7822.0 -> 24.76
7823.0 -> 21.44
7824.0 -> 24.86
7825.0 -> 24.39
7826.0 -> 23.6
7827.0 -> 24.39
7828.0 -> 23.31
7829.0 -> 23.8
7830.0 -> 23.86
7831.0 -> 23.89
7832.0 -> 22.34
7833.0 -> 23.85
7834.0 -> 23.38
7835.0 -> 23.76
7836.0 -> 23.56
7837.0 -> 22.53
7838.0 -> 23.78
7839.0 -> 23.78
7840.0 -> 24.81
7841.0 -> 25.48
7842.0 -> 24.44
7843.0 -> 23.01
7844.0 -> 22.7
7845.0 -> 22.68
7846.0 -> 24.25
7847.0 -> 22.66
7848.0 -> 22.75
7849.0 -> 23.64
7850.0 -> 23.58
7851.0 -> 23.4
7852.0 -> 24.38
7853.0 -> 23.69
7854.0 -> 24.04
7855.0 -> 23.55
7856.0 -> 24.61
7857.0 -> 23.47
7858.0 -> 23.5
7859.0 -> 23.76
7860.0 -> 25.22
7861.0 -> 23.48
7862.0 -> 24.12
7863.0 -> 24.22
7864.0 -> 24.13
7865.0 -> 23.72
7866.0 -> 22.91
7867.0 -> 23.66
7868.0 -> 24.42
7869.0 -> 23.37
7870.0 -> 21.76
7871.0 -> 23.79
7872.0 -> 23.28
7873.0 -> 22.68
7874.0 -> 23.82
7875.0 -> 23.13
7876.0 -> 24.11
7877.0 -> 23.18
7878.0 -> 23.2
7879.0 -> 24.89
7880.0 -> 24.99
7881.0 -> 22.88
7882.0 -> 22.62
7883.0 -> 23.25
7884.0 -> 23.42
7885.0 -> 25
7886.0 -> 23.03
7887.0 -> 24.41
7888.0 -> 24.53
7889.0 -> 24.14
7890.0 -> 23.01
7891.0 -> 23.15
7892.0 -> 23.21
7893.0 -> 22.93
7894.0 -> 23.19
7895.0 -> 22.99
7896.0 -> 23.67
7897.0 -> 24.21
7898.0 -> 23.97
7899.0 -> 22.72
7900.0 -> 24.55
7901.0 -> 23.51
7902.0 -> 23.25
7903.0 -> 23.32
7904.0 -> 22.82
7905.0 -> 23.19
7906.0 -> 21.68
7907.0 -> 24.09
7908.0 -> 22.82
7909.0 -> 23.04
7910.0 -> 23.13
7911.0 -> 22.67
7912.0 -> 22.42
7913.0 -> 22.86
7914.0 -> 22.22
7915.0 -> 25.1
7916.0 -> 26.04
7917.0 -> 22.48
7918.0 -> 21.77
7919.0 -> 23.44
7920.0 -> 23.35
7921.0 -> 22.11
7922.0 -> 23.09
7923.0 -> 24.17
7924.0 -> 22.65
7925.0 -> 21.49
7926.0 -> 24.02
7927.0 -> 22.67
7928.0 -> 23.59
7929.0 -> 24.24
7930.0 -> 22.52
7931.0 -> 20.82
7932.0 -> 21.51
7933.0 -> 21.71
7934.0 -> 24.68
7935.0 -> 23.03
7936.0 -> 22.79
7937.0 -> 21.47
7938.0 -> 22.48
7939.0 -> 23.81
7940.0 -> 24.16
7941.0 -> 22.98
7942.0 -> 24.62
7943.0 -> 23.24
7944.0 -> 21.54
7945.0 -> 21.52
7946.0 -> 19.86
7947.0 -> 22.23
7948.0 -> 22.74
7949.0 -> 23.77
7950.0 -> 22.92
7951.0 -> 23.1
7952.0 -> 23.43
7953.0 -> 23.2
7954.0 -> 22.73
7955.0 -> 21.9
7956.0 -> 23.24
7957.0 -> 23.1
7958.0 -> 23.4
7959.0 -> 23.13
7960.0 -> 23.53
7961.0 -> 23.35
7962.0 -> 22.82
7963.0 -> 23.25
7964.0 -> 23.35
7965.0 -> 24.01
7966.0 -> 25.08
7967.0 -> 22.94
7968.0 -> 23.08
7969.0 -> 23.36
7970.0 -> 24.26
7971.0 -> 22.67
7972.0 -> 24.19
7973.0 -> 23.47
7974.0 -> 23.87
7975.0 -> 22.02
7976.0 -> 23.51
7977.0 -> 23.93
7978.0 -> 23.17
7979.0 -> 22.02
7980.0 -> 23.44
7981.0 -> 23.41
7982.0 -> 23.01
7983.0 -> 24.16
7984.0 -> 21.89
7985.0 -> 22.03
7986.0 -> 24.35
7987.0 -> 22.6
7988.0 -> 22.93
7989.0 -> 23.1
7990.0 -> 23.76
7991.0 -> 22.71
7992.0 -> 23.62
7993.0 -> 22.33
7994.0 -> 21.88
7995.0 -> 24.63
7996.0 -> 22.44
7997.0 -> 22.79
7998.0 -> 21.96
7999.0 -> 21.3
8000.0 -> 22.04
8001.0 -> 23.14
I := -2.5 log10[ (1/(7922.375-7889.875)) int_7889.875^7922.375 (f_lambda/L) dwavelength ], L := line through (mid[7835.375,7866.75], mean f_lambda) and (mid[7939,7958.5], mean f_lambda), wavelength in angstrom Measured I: 0.001 mag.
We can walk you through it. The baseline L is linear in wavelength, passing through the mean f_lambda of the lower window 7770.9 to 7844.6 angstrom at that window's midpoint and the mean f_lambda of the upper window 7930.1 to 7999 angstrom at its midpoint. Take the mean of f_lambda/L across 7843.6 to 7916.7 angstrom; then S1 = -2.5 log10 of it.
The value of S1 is -0.01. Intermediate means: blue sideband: 23.6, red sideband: 23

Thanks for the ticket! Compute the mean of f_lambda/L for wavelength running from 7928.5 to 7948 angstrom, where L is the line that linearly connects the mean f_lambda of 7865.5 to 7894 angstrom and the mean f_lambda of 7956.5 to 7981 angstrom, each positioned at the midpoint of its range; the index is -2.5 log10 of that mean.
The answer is 0.04 mag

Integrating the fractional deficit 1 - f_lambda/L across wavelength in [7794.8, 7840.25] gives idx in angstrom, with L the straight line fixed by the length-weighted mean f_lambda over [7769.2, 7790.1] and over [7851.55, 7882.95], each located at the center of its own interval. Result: 0.7 angstrom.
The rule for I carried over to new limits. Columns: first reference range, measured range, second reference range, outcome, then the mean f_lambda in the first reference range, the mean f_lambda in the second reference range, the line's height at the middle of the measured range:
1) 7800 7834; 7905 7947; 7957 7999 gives 0.02 mag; 23.5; 23.2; 23.3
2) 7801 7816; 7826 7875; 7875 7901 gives -0.01 mag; 23.4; 23.6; 23.5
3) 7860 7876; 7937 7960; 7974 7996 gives 0.02 mag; 23.6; 23.1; 23.2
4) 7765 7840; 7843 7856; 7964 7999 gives 0.00 mag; 23.6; 23.2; 23.5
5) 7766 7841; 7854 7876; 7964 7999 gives -0.01 mag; 23.6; 23.2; 23.5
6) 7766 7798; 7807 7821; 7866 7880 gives 0.02 mag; 23.8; 23.5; 23.7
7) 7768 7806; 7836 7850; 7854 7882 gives 0.00 mag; 23.6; 23.7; 23.7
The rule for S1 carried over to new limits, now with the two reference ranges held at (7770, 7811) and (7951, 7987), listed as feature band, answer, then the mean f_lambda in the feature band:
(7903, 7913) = 0.02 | 22.9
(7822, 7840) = -0.01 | 23.6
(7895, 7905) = -0.01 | 23.5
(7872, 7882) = -0.01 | 23.6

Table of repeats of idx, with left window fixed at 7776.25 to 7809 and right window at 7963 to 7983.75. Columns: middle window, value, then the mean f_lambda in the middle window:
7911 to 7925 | 0.19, 23.1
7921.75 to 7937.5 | 0.45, 22.8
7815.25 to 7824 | 0.01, 23.5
